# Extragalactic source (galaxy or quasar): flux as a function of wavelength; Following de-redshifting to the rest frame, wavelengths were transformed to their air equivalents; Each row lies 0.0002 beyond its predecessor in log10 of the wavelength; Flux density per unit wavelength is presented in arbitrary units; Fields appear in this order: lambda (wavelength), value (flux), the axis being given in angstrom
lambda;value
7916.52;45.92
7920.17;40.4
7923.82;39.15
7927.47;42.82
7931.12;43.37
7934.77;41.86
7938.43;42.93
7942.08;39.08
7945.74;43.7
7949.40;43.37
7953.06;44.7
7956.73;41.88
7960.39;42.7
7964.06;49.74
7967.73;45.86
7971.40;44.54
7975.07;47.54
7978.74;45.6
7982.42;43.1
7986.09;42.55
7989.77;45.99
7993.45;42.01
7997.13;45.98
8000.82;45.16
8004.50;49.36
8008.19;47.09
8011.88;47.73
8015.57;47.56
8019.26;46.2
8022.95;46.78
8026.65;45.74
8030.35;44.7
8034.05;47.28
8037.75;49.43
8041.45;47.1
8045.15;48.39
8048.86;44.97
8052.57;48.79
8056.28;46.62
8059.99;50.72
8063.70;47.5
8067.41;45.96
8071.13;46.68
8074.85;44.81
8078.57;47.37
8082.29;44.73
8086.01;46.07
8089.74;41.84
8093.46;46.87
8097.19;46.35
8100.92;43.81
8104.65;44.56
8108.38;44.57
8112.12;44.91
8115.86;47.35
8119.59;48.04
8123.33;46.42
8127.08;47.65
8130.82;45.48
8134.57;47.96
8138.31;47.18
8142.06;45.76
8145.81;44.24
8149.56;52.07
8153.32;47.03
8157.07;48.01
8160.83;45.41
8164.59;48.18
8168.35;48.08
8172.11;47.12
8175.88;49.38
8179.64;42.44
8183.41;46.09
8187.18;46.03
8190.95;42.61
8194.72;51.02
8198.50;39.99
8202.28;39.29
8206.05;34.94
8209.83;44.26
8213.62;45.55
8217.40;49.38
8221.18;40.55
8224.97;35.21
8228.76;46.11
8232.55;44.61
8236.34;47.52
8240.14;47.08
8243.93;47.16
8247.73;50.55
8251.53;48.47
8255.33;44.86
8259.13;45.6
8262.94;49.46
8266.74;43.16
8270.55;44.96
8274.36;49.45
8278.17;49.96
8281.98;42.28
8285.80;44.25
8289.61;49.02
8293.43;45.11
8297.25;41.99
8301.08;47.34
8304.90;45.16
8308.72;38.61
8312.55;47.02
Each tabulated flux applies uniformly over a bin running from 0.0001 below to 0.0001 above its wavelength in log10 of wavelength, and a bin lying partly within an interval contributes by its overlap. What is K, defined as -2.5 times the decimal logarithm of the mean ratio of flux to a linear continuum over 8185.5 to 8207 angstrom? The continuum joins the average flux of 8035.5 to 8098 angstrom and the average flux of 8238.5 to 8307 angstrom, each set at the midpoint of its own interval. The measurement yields 0.10 mag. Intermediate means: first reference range 46.7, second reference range 46.4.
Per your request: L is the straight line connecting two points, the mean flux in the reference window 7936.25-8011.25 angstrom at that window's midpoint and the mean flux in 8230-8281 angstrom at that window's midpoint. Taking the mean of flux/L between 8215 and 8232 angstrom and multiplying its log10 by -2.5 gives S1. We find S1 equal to 0.09 mag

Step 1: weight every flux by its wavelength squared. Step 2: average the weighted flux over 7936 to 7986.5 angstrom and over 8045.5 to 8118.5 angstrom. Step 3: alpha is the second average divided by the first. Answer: 1.1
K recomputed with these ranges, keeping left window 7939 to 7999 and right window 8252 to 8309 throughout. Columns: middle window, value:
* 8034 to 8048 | -0.08 mag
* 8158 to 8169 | -0.05 mag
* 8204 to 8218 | 0.06 mag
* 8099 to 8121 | -0.01 mag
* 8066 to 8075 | -0.03 mag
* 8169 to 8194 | -0.02 mag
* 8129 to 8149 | -0.04 mag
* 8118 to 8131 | -0.05 mag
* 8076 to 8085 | -0.03 mag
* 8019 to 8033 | -0.03 mag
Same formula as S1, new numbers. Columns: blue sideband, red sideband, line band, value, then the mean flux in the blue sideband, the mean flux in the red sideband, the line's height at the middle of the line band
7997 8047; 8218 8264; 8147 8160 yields -0.052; 47.1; 45.6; 46.2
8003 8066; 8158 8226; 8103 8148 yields -0.014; 47.4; 44.4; 45.6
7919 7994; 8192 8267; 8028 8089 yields -0.068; 43.5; 44.8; 44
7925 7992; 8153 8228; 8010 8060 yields -0.073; 43.9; 44.5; 44.1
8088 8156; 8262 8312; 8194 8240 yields 0.064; 46.3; 45.4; 45.8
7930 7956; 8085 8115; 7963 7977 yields -0.090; 42.7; 44.9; 43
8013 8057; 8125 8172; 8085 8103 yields 0.052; 47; 47.2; 47.1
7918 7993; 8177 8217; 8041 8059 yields -0.091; 43.5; 43.6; 43.5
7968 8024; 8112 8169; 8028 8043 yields -0.021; 45.8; 47.2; 46.2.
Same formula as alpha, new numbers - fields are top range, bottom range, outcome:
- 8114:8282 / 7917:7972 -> 1.13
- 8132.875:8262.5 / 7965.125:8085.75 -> 1.03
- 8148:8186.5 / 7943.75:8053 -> 1.08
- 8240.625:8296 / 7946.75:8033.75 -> 1.10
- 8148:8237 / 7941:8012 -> 1.06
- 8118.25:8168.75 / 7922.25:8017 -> 1.11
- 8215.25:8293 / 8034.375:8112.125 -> 1.04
